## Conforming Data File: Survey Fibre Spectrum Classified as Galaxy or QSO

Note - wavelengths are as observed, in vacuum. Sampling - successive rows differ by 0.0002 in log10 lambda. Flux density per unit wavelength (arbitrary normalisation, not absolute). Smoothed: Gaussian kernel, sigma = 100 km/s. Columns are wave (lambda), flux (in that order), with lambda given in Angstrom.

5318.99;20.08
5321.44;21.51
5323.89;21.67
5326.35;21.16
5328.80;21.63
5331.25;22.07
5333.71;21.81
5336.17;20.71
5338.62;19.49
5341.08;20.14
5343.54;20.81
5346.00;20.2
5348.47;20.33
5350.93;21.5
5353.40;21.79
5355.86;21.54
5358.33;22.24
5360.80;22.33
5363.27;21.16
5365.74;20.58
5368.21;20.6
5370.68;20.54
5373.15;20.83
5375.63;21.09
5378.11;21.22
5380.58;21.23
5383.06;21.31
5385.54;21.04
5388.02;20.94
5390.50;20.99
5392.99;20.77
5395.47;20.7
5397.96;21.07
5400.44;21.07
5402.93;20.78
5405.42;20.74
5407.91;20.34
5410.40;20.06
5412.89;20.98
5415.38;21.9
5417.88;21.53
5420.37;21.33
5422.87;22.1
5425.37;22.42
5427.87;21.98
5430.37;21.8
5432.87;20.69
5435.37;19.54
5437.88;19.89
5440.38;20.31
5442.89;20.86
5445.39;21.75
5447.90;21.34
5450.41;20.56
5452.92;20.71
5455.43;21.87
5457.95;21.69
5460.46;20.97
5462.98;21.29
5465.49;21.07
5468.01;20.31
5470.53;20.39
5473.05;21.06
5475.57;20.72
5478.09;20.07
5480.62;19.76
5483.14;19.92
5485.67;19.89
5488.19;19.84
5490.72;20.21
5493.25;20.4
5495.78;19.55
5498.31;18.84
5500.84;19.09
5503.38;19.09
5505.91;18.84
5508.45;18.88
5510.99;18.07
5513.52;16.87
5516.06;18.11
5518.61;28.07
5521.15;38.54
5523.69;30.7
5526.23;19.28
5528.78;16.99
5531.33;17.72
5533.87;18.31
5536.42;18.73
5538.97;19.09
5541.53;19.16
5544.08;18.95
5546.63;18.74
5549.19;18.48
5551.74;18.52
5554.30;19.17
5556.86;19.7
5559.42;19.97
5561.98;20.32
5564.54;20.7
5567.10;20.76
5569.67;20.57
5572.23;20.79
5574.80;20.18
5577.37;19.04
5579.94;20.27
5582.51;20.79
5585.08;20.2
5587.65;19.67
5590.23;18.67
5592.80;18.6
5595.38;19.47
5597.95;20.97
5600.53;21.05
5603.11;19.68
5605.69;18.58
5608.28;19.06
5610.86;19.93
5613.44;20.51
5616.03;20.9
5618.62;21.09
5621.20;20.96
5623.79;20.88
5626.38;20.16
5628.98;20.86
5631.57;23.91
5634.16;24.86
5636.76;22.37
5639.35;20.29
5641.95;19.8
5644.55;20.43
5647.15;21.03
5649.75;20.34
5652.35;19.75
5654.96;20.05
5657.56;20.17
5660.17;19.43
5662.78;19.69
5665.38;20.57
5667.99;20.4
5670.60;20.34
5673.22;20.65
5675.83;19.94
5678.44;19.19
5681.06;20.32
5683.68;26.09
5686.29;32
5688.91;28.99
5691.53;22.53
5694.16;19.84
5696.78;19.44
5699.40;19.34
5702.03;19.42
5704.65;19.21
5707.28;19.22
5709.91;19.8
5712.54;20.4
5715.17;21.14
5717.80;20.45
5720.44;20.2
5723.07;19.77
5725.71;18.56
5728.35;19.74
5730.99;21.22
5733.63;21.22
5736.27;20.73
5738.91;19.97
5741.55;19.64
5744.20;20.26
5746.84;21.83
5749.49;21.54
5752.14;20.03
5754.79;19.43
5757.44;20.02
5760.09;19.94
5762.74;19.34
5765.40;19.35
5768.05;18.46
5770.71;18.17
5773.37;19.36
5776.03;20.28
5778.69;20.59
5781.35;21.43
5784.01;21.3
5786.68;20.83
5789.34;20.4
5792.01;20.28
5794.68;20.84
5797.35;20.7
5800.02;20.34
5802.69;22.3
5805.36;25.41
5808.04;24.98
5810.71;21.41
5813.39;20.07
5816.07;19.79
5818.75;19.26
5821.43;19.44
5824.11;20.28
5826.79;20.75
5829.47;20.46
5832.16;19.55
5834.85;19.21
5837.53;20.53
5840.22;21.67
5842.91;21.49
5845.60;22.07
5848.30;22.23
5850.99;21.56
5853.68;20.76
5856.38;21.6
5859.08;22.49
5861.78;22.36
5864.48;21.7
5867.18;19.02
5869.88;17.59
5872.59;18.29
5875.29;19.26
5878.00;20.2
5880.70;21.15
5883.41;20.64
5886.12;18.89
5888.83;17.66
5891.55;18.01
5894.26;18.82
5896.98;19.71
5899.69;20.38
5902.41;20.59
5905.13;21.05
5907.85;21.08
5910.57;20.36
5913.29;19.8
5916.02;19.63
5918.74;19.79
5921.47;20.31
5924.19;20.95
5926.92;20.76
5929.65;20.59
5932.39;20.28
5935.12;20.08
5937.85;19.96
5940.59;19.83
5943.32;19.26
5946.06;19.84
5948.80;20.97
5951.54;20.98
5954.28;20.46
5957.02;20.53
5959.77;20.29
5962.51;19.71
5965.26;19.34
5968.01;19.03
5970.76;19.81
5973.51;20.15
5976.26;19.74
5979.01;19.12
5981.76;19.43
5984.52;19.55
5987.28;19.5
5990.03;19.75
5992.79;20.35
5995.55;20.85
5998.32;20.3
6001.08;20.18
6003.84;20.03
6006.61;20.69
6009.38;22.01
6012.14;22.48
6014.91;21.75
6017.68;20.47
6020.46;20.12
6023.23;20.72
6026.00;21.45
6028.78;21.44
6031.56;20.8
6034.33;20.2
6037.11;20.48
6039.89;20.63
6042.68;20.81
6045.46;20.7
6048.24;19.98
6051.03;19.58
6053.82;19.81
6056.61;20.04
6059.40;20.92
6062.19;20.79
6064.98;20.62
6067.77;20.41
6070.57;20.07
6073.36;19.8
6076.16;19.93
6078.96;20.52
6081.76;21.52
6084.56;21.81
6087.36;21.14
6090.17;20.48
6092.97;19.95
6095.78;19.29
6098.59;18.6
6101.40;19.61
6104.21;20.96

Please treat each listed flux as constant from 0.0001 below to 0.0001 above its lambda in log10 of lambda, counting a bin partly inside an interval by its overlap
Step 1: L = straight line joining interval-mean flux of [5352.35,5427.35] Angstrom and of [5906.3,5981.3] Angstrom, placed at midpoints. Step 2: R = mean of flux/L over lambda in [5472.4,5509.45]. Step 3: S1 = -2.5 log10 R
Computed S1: 0.07 mag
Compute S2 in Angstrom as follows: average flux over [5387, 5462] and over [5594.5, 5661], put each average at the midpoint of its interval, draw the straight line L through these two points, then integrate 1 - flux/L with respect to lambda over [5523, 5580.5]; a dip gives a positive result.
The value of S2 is 3.0 Angstrom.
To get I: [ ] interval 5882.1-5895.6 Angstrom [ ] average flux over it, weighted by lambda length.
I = 18.8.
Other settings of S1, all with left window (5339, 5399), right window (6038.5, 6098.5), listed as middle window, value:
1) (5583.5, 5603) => 0.05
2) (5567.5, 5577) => 0.02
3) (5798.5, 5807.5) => -0.11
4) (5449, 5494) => 0.02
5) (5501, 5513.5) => 0.13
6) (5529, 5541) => 0.14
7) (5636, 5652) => 0.01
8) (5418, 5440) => -0.01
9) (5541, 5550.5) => 0.11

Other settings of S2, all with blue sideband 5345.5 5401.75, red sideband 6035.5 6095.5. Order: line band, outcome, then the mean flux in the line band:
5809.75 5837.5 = 0.9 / 20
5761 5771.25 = 0.9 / 18.9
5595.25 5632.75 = 0.6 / 20.6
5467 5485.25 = 0.6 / 20.3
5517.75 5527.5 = -3.8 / 29.2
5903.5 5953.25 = 0.7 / 20.3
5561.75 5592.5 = 1.2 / 20.1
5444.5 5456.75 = -0.1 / 21.2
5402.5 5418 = 0.1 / 20.9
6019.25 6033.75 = -0.3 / 20.9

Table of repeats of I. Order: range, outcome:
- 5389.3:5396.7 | 20.8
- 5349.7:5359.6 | 21.8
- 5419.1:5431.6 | 21.9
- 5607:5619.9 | 20.3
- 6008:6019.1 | 21.7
